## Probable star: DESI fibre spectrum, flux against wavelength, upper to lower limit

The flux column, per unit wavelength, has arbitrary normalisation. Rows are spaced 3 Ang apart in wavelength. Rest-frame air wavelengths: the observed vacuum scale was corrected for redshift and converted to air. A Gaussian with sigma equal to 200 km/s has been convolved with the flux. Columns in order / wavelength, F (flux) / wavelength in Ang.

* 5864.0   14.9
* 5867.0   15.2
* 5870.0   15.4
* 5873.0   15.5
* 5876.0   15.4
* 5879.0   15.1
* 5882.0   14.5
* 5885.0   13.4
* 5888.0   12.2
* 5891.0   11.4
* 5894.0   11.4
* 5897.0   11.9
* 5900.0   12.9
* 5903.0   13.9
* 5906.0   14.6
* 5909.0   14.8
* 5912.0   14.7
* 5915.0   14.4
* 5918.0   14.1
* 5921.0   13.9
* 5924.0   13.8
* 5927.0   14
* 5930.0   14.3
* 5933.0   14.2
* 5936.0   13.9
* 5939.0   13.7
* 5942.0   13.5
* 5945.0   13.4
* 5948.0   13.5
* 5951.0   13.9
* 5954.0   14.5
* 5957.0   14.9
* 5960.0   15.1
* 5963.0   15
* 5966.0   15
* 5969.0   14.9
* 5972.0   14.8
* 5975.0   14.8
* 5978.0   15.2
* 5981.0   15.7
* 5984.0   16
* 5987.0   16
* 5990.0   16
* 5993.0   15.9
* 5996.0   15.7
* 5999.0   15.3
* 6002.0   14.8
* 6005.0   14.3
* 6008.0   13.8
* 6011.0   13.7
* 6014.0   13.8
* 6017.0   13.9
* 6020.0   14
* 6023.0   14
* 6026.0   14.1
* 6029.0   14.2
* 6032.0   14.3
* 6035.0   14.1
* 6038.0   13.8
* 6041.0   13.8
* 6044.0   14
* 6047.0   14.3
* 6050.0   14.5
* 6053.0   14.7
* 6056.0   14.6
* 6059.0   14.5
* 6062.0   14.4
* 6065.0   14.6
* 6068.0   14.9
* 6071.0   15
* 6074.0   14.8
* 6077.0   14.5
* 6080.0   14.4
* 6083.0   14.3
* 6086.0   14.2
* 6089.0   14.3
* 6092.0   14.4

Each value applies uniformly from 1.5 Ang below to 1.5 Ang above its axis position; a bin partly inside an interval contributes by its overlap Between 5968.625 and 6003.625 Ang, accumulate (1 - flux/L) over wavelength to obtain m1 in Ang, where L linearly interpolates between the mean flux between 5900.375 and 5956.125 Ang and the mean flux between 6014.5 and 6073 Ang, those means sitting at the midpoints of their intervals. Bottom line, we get -3.1 Ang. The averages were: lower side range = 14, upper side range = 14.3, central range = 15.4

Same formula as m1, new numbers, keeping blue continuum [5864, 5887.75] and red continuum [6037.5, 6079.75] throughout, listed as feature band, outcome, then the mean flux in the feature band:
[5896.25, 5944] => 2.5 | 13.9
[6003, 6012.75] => 0.4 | 14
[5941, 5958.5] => 0.8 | 14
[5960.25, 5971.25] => -0.3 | 15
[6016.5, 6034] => 0.5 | 14.1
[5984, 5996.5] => -1.1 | 15.9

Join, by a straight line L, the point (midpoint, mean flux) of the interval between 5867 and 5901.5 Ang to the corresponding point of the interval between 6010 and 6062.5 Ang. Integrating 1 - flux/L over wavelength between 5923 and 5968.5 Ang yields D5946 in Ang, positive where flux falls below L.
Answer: -1.19 Ang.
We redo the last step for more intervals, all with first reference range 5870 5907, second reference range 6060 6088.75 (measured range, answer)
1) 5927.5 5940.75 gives -0.2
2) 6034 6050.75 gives 0.4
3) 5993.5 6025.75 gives -0.4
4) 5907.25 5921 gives -0.7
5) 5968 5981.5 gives -1.0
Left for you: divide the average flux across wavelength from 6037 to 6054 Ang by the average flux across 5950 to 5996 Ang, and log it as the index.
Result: 0.93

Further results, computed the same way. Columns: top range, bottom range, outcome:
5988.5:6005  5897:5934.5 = 1.10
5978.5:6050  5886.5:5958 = 1.07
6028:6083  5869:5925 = 1.04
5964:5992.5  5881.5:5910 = 1.18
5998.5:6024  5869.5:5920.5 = 1.02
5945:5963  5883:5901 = 1.17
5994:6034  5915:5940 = 1.02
